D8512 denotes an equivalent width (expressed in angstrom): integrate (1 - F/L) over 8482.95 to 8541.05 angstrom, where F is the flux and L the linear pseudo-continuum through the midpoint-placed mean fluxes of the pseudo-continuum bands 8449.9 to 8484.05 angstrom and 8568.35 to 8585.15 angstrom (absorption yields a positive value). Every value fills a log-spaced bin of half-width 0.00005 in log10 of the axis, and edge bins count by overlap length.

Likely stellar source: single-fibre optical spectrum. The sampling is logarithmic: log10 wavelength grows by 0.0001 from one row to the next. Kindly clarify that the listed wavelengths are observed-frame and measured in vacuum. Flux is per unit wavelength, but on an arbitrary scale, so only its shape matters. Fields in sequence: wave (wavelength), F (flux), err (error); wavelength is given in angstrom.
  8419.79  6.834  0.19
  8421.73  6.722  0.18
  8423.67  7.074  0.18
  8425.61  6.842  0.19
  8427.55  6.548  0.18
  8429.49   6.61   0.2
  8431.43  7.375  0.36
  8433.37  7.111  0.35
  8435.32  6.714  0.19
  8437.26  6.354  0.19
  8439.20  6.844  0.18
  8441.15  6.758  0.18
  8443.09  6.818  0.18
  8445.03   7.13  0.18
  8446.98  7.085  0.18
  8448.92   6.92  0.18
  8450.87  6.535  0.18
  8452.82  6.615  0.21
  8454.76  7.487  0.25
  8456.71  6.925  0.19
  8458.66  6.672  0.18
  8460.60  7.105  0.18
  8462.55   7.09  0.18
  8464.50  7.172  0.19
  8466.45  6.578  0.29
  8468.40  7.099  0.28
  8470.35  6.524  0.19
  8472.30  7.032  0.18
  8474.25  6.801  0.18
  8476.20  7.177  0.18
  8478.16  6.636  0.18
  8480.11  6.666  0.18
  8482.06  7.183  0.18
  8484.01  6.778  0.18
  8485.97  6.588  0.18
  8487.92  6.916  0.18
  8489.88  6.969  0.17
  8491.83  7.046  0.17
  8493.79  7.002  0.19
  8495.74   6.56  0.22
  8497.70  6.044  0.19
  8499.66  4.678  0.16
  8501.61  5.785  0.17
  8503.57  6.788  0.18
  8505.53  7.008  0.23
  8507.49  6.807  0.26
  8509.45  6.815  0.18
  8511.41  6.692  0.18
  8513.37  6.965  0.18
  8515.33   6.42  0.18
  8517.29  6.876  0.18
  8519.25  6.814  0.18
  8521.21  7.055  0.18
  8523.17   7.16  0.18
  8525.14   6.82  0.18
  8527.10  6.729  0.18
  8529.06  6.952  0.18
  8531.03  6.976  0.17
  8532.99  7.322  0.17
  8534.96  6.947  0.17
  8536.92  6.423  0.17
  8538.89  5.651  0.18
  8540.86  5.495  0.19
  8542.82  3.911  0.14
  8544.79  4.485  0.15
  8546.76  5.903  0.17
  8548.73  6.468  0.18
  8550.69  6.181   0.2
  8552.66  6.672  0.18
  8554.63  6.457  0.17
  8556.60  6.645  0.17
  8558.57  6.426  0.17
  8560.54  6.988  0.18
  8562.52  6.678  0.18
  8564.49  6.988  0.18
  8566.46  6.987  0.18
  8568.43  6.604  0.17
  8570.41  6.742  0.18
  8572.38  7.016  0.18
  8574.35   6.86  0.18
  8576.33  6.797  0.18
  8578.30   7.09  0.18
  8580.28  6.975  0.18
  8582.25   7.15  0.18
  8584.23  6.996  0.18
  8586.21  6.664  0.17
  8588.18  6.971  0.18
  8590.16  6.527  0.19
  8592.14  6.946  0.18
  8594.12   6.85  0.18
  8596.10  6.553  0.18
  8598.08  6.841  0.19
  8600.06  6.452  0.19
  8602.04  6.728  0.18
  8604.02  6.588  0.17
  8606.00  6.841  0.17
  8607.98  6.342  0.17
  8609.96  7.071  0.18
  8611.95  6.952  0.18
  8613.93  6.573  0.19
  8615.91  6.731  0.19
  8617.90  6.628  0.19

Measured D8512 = 2.2 angstrom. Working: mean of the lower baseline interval 6.9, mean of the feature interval 6.65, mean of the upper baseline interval 6.93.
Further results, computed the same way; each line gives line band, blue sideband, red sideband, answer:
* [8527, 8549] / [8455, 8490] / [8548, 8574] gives 2.2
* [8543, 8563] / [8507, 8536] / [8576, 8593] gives 2.1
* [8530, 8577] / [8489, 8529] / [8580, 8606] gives 2.3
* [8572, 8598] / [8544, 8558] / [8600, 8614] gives -1.5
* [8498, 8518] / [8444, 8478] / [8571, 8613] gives 1.2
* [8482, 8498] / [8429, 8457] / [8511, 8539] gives 0.1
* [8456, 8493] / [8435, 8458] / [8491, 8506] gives -1.8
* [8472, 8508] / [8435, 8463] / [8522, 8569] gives 0.2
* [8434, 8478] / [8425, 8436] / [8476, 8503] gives -1.0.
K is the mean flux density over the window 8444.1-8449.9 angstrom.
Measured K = 7.04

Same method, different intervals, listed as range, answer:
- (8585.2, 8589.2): 6.82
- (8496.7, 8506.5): 6.06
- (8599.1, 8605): 6.59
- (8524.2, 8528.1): 6.79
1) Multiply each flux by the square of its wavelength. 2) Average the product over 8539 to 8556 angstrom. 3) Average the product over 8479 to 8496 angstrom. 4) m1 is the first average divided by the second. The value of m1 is 0.84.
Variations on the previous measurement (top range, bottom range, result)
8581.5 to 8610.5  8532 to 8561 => 1.12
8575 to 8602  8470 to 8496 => 1.02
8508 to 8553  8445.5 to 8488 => 0.95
